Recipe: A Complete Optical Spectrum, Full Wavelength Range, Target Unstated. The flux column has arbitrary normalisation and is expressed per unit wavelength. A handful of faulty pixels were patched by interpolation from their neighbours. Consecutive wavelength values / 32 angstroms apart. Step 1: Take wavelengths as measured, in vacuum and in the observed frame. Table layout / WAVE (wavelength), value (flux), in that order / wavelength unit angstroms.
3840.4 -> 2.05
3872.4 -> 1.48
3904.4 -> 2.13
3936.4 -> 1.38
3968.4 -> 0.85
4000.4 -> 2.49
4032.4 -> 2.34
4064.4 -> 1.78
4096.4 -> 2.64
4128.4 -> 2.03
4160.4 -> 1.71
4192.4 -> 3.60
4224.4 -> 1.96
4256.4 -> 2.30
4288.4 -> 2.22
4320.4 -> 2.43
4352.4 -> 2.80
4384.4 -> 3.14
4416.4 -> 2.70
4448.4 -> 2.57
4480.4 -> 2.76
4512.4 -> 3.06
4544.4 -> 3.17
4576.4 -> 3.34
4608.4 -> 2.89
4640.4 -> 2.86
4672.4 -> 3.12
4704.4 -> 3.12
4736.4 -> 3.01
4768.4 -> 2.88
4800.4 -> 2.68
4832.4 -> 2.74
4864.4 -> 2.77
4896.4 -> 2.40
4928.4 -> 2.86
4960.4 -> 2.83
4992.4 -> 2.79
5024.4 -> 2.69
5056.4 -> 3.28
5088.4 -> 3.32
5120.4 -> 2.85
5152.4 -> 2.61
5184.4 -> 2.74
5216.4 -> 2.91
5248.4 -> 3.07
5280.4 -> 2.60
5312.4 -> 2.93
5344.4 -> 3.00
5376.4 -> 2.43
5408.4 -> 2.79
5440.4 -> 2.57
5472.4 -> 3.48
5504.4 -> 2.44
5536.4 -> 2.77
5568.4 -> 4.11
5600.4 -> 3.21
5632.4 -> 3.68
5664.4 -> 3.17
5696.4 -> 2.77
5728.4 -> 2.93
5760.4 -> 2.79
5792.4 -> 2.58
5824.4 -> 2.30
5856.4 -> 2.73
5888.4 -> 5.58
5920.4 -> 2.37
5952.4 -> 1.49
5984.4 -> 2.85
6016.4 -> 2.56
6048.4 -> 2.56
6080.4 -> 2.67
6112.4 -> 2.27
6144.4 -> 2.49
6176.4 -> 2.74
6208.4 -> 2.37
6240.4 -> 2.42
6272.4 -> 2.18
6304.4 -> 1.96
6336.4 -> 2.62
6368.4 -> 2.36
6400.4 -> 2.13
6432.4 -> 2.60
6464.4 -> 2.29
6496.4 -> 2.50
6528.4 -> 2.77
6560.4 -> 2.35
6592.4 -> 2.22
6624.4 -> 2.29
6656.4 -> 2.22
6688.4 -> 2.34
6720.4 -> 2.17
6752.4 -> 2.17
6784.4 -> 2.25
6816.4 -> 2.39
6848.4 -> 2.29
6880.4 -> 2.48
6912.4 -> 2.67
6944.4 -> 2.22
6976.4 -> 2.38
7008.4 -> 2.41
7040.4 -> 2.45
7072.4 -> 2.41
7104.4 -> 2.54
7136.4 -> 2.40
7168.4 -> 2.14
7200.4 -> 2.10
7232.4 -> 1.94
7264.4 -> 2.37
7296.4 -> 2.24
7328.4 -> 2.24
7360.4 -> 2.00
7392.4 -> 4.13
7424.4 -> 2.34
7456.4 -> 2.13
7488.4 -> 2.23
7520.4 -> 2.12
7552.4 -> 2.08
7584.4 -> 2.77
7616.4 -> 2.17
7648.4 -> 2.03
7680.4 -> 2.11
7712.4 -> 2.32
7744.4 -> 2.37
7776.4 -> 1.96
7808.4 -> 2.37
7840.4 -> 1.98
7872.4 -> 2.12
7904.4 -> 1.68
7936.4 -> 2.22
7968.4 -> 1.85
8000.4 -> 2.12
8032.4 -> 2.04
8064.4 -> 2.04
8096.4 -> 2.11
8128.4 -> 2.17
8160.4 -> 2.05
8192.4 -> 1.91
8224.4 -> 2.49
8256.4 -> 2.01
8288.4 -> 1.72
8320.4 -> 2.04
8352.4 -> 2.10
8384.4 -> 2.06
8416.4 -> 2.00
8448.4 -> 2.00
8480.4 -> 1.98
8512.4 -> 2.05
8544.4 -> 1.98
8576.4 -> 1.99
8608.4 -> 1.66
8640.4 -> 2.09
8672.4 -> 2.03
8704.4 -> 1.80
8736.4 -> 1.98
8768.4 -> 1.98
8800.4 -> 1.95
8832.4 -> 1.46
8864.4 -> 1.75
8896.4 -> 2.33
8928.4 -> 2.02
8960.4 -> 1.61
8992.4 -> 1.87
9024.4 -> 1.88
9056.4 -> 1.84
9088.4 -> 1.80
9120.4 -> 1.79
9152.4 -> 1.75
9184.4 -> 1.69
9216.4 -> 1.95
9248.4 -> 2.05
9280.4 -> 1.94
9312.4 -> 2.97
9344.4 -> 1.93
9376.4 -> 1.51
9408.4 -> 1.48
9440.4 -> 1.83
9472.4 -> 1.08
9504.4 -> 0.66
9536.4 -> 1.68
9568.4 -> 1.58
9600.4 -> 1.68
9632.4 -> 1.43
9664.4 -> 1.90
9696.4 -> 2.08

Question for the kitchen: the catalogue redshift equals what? 0.127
